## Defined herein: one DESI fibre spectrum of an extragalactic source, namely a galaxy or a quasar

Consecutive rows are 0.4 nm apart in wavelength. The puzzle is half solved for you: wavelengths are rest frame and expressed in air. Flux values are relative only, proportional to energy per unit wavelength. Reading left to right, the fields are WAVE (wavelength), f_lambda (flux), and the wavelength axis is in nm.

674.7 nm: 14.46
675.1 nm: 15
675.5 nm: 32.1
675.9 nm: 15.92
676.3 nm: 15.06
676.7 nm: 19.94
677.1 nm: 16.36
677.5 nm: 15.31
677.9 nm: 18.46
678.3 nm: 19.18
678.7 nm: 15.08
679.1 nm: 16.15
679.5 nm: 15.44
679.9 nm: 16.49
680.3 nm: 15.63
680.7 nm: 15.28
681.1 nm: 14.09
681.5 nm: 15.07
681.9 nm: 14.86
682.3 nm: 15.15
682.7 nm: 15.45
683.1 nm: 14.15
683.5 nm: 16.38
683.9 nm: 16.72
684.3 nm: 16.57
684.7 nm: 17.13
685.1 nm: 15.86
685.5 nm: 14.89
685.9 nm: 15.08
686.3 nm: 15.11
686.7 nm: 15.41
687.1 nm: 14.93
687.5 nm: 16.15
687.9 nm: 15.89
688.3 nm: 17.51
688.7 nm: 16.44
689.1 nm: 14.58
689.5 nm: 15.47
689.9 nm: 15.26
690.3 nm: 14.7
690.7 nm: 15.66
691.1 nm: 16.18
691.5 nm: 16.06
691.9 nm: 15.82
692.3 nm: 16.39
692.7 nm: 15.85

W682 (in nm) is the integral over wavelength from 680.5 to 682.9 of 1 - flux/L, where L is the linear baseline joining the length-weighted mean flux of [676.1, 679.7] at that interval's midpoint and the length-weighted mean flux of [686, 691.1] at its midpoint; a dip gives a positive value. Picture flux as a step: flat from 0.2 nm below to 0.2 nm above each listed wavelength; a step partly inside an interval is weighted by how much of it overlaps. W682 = 0.202 nm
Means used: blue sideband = 16.8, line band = 15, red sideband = 15.6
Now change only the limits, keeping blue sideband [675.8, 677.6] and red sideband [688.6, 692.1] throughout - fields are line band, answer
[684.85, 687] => 0.08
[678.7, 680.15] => 0.05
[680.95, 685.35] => 0.14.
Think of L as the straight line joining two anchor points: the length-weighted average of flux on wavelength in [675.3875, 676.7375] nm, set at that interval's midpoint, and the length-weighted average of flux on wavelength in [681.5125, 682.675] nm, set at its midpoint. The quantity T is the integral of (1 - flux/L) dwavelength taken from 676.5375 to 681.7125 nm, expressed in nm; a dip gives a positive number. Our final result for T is 0.37 nm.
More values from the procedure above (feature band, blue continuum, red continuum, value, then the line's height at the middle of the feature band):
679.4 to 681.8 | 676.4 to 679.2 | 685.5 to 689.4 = 0.20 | 16.7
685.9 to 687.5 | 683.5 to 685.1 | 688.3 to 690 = 0.09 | 16.2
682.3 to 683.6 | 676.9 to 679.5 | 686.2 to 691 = 0.08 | 16.2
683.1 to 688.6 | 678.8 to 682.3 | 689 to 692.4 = -0.16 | 15.5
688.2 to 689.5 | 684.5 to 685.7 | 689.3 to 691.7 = -0.02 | 15.7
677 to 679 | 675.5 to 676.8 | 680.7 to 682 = 0.07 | 17.5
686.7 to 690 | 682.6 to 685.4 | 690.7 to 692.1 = 0.04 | 16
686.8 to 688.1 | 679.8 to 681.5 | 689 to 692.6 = -0.01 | 15.5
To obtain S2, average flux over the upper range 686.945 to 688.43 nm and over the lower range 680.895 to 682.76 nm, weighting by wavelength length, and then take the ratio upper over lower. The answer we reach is 1.08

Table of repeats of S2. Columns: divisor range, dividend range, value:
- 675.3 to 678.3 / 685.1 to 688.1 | 0.81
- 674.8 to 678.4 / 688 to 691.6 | 0.85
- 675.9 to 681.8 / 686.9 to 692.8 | 0.97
